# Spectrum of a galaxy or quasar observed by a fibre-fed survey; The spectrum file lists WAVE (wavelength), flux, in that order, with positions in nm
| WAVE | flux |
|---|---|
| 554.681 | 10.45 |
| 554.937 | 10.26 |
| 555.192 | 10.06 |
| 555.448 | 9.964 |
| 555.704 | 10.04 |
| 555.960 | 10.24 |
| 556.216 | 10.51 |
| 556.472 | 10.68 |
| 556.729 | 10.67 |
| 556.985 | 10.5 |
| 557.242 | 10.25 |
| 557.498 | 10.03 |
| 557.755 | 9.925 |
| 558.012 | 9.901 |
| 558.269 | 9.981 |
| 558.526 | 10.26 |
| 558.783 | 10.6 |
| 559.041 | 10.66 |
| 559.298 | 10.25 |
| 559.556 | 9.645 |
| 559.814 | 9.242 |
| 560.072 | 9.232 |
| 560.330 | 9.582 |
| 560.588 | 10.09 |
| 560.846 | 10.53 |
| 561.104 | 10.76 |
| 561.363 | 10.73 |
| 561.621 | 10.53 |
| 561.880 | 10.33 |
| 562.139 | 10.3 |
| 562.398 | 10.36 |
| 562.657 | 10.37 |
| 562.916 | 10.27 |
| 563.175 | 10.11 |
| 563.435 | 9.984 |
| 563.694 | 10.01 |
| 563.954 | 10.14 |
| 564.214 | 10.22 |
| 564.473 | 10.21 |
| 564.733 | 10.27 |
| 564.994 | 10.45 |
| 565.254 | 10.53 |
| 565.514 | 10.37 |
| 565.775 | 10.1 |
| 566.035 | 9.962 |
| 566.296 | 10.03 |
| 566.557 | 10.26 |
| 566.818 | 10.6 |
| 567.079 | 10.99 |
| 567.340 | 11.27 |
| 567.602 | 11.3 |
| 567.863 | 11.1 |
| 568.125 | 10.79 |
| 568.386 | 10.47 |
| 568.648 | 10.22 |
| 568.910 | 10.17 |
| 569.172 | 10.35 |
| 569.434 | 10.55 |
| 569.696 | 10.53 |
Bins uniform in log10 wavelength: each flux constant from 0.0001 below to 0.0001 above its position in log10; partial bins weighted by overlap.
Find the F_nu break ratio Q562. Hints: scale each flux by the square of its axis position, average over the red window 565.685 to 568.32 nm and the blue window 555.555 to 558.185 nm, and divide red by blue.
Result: 1.1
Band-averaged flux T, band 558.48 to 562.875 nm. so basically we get 10.2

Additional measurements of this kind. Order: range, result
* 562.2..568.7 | 10.4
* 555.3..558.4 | 10.2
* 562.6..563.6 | 10.2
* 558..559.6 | 10.2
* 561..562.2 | 10.5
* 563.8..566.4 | 10.2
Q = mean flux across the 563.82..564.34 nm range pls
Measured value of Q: 10.2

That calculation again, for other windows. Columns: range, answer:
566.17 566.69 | 10.1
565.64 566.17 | 10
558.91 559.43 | 10.4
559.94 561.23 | 10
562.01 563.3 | 10.3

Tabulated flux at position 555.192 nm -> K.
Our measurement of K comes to 10.06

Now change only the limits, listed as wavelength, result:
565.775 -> 10.1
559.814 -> 9.242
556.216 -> 10.51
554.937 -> 10.26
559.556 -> 9.645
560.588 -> 10.09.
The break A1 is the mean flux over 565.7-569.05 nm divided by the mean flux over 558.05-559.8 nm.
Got 1.04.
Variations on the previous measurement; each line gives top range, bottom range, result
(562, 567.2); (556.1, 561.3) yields 1.01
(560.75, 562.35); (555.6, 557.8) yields 1.02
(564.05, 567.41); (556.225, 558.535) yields 1.01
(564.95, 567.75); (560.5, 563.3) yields 1.01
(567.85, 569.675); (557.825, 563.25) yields 1.03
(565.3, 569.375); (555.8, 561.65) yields 1.03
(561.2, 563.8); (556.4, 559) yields 1.00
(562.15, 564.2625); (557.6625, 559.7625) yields 1.01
